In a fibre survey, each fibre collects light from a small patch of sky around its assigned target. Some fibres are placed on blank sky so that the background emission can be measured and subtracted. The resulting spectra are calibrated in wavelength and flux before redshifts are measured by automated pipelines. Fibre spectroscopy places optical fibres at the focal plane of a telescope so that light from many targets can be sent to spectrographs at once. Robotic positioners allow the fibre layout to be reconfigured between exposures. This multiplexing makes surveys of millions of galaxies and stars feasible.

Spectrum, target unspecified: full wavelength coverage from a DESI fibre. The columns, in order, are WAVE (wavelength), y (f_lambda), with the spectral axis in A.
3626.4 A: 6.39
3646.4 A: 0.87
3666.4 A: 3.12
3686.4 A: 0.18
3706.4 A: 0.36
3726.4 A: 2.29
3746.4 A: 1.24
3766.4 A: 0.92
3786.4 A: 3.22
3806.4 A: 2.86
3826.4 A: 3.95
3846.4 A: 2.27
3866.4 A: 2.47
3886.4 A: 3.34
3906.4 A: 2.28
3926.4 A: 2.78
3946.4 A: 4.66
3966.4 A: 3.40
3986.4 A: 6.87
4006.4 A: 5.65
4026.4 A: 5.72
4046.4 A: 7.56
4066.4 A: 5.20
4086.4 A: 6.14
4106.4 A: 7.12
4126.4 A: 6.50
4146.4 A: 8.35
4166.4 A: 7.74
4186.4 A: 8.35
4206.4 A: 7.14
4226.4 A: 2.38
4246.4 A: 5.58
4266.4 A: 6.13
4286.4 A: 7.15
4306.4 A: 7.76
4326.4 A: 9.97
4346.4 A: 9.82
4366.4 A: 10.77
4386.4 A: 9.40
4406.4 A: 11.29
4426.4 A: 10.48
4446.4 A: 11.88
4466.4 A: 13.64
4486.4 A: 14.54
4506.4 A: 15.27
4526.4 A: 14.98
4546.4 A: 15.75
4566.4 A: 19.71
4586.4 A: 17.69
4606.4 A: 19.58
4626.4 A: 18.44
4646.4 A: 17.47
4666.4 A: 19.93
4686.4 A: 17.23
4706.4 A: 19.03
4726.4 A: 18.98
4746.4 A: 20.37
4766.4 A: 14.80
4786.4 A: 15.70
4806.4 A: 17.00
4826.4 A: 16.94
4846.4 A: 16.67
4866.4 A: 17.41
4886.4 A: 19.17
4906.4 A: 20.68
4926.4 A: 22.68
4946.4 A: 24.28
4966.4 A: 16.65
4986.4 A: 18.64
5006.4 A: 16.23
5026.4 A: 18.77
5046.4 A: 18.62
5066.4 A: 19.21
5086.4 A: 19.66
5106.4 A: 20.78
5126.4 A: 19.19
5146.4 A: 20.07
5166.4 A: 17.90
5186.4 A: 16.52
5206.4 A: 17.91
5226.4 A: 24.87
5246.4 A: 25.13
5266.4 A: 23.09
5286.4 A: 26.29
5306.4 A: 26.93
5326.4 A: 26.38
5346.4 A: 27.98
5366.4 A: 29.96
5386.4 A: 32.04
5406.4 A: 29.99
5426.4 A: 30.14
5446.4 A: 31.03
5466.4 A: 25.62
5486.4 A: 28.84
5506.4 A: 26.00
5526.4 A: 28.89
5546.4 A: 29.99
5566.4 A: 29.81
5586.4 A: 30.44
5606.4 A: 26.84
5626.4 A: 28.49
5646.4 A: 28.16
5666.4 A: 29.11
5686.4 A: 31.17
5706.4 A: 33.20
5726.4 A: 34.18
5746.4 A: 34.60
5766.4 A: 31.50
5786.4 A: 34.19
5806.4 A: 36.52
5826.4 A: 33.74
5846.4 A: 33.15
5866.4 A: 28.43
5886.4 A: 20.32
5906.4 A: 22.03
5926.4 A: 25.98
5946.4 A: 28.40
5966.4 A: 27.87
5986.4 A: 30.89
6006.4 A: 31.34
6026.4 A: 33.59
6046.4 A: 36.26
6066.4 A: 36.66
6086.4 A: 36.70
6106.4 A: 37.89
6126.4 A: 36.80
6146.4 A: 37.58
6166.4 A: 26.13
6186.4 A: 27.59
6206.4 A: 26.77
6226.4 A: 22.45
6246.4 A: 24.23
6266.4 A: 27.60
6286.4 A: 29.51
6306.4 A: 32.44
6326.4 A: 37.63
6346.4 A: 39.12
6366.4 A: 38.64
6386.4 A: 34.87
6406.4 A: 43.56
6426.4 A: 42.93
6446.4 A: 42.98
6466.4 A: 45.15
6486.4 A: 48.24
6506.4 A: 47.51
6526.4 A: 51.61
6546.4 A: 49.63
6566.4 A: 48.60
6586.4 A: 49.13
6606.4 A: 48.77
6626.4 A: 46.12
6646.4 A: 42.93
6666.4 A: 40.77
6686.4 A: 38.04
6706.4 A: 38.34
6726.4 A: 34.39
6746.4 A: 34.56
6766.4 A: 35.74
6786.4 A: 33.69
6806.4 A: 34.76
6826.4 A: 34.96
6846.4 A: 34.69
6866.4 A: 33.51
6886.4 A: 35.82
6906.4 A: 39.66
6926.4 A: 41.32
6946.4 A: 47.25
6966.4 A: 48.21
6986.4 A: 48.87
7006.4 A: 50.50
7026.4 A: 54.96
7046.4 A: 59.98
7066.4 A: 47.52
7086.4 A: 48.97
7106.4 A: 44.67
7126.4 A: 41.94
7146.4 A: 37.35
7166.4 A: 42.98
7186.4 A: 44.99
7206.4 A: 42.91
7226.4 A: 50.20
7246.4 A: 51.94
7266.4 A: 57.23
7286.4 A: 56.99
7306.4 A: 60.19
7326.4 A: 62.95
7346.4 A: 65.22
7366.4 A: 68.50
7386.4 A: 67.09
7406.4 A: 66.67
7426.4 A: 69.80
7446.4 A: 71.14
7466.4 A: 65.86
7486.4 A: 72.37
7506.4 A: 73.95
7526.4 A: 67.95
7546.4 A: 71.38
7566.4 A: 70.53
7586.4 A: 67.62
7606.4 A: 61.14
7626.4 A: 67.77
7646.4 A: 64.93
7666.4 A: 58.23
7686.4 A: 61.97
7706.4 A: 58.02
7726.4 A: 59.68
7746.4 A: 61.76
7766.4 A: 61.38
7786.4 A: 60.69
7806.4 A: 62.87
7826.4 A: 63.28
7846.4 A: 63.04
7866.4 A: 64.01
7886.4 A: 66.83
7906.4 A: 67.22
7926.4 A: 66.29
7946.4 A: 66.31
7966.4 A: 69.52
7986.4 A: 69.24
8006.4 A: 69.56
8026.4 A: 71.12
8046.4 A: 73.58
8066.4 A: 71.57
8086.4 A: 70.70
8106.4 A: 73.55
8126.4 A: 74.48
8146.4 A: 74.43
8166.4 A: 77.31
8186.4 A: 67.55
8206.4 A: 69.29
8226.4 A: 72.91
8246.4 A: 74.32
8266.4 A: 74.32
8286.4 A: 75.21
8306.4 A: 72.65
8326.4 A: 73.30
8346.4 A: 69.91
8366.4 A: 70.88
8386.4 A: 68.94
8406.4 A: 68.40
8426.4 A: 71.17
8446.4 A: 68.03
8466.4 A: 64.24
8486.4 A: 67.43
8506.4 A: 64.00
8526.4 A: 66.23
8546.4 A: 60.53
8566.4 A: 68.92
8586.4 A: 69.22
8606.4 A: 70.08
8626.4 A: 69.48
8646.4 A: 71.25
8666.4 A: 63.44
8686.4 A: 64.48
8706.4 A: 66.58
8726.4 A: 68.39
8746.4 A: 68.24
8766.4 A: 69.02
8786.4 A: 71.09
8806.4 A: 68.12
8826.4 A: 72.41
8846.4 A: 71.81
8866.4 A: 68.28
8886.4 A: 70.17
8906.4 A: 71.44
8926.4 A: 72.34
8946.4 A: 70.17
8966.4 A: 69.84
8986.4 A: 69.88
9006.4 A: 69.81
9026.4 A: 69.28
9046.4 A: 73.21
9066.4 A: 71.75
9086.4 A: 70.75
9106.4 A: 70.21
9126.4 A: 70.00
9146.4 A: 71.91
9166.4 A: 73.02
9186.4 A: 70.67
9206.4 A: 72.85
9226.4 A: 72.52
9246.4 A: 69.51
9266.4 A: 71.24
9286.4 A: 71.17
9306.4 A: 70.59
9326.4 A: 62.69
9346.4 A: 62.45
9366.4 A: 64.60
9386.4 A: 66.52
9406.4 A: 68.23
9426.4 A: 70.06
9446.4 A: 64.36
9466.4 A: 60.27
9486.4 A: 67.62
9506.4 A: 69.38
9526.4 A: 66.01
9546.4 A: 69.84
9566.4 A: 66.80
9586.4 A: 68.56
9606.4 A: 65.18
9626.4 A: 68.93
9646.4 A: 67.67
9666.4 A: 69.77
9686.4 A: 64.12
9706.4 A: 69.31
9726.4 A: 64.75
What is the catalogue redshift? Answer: 0.00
